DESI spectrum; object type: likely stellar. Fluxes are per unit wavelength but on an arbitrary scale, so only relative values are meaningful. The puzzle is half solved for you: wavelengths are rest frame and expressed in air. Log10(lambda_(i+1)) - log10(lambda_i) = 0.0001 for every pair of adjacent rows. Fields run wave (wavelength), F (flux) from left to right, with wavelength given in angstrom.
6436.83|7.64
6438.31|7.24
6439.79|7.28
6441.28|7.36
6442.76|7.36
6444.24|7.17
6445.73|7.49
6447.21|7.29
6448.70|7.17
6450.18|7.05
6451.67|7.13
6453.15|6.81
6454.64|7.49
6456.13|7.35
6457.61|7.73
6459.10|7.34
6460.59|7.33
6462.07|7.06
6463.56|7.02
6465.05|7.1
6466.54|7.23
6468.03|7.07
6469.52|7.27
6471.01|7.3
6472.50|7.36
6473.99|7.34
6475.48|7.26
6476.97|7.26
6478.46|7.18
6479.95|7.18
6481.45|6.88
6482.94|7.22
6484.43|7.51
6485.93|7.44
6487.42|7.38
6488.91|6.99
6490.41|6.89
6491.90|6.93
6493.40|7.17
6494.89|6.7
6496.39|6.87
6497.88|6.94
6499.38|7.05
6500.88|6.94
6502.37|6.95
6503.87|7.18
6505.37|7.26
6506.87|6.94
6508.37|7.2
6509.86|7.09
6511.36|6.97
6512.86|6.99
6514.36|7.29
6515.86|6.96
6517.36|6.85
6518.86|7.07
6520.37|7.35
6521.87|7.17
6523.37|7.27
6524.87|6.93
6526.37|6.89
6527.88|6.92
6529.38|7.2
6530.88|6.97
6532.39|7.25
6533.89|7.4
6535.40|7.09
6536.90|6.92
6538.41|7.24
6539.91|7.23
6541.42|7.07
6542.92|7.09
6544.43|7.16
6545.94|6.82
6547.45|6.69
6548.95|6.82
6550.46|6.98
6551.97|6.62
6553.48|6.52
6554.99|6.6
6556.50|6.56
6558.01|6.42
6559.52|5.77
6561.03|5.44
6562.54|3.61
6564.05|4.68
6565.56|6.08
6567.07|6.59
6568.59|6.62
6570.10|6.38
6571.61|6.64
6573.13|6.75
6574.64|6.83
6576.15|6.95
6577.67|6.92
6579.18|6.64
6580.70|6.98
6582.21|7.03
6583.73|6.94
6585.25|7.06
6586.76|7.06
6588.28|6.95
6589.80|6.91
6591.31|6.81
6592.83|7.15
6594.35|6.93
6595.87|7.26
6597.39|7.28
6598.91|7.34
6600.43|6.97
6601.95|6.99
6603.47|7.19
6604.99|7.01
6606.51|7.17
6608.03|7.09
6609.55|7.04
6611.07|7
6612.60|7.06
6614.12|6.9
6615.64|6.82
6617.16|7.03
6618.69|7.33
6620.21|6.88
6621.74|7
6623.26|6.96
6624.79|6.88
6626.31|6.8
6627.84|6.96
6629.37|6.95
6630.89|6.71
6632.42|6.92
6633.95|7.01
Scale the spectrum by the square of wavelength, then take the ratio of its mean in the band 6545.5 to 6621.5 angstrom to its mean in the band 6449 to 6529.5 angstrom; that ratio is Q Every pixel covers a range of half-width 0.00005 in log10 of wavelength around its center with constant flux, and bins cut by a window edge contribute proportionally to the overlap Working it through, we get 0.97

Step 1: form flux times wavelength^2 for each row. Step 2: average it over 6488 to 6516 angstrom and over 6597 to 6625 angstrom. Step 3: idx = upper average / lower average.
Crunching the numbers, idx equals 1.04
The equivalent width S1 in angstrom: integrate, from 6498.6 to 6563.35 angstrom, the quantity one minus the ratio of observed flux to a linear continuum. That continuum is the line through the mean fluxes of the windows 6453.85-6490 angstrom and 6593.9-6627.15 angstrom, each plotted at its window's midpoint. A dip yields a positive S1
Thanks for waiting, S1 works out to 2.8 angstrom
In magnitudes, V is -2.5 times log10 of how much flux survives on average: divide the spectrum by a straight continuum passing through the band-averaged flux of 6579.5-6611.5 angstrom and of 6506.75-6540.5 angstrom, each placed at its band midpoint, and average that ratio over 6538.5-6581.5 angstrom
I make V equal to 0.093 mag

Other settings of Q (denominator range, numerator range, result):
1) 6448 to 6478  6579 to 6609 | 1.01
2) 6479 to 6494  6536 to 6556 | 0.98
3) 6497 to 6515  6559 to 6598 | 0.95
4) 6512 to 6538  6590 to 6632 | 1.02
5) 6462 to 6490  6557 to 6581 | 0.88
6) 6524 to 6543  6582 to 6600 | 1.01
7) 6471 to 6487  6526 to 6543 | 1.00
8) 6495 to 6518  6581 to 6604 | 1.03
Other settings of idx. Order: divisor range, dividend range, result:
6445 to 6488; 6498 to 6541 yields 0.99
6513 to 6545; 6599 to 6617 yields 1.01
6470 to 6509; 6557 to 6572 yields 0.84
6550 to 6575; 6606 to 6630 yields 1.15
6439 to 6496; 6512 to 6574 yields 0.95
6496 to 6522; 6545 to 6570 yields 0.89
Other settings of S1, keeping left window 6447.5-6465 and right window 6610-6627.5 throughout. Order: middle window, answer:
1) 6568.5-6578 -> 0.4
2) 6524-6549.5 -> 0.2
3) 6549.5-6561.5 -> 1.1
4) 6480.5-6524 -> 0.4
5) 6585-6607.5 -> -0.2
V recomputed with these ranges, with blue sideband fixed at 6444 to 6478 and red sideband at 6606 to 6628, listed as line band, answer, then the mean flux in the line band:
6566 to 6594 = 0.034 mag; 6.84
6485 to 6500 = 0.023 mag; 7.04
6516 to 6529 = 0.014 mag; 7.05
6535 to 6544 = 0.001 mag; 7.11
